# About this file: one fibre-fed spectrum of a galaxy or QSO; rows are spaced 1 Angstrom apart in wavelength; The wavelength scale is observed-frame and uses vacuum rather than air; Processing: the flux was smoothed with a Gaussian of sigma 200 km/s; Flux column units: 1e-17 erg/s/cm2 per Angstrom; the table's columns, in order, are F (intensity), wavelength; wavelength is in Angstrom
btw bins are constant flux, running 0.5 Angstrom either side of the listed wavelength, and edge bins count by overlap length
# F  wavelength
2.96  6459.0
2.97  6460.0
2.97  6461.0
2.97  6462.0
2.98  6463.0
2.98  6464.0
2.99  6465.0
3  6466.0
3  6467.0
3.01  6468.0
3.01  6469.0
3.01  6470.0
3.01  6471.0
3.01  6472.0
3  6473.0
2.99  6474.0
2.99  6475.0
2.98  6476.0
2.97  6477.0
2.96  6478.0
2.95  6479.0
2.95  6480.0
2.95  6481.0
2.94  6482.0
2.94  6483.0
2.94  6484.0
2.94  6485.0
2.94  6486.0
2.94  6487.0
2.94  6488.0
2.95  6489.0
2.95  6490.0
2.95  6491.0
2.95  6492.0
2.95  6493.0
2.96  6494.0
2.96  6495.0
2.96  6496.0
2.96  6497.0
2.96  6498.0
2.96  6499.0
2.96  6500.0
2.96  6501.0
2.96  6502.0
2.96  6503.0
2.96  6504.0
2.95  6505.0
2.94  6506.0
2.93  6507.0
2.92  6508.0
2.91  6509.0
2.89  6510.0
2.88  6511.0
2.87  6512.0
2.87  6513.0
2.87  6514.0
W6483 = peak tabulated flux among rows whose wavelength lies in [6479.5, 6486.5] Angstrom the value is 2.95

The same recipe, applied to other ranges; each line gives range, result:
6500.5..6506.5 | 2.96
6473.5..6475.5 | 2.99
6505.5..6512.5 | 2.94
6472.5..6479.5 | 3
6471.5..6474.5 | 3.01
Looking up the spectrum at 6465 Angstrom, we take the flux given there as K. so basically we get 2.99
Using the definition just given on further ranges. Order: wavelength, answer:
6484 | 2.94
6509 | 2.91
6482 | 2.94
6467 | 3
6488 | 2.94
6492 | 2.95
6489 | 2.95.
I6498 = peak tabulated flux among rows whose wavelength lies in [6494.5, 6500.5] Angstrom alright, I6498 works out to 2.96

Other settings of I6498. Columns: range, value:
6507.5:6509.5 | 2.92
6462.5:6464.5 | 2.98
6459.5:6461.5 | 2.97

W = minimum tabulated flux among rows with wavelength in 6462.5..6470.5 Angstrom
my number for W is 2.98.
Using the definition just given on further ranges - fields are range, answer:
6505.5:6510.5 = 2.89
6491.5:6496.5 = 2.95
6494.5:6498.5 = 2.96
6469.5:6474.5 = 2.99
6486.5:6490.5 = 2.94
